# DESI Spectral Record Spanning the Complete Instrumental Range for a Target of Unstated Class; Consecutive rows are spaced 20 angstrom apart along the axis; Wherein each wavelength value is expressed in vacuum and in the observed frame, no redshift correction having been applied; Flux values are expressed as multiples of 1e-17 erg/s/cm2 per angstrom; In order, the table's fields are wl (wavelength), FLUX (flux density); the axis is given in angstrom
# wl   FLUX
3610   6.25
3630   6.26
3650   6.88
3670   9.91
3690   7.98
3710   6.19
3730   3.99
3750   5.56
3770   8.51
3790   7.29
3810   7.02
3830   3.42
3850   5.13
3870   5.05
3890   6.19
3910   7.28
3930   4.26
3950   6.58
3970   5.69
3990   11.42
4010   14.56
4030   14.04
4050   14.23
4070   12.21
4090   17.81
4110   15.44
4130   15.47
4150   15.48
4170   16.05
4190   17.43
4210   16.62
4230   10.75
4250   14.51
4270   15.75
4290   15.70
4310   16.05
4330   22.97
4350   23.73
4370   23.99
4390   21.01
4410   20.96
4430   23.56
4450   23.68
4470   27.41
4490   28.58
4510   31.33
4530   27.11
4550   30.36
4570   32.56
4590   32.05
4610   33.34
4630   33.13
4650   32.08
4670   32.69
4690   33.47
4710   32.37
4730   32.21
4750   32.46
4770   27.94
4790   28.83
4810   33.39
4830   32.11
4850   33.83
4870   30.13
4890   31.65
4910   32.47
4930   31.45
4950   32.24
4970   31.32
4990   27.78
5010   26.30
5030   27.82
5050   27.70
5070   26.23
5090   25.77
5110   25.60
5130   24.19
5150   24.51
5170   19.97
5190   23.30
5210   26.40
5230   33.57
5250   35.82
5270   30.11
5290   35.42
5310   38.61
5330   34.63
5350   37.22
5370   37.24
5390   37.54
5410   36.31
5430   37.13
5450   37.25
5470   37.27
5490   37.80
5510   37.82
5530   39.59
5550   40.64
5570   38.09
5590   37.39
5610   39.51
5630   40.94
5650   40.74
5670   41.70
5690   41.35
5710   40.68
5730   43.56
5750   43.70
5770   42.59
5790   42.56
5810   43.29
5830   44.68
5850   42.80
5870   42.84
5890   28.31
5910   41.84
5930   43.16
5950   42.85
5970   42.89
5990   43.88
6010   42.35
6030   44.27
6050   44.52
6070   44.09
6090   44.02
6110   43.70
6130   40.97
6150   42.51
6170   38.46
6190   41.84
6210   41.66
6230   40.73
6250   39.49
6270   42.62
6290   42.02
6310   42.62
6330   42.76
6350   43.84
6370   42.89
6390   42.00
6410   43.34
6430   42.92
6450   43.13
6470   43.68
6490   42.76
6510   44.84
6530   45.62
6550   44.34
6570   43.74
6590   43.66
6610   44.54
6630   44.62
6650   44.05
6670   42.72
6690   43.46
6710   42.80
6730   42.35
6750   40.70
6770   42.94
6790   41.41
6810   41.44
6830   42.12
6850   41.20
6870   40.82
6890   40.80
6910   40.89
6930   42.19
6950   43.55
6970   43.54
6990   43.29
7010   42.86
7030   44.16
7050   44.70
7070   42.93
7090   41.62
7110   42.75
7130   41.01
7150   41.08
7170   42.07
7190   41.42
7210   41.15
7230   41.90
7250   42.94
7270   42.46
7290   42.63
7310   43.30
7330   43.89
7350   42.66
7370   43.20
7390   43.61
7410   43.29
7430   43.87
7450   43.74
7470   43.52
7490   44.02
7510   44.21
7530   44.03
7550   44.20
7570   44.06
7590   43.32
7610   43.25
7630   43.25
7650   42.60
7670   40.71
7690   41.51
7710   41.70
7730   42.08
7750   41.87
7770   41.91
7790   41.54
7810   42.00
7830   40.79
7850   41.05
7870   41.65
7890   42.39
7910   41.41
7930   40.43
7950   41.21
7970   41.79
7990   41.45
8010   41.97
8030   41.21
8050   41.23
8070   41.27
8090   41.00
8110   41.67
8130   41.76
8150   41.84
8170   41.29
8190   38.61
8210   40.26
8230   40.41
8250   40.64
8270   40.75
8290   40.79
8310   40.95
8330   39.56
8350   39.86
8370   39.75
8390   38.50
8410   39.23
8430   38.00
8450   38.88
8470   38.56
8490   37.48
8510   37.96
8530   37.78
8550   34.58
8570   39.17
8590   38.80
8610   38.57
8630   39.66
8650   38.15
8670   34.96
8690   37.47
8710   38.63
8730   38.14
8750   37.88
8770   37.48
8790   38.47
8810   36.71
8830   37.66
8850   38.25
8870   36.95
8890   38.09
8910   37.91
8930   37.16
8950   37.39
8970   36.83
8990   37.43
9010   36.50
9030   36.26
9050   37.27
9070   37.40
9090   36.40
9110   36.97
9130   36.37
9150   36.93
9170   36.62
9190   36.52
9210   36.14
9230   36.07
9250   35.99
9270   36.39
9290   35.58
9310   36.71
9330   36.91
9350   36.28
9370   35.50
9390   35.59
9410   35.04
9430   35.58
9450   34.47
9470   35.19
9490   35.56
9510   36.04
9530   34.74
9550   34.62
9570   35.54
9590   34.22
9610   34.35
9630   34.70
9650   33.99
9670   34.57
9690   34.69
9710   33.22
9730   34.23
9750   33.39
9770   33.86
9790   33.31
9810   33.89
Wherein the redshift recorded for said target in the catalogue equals 0.00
